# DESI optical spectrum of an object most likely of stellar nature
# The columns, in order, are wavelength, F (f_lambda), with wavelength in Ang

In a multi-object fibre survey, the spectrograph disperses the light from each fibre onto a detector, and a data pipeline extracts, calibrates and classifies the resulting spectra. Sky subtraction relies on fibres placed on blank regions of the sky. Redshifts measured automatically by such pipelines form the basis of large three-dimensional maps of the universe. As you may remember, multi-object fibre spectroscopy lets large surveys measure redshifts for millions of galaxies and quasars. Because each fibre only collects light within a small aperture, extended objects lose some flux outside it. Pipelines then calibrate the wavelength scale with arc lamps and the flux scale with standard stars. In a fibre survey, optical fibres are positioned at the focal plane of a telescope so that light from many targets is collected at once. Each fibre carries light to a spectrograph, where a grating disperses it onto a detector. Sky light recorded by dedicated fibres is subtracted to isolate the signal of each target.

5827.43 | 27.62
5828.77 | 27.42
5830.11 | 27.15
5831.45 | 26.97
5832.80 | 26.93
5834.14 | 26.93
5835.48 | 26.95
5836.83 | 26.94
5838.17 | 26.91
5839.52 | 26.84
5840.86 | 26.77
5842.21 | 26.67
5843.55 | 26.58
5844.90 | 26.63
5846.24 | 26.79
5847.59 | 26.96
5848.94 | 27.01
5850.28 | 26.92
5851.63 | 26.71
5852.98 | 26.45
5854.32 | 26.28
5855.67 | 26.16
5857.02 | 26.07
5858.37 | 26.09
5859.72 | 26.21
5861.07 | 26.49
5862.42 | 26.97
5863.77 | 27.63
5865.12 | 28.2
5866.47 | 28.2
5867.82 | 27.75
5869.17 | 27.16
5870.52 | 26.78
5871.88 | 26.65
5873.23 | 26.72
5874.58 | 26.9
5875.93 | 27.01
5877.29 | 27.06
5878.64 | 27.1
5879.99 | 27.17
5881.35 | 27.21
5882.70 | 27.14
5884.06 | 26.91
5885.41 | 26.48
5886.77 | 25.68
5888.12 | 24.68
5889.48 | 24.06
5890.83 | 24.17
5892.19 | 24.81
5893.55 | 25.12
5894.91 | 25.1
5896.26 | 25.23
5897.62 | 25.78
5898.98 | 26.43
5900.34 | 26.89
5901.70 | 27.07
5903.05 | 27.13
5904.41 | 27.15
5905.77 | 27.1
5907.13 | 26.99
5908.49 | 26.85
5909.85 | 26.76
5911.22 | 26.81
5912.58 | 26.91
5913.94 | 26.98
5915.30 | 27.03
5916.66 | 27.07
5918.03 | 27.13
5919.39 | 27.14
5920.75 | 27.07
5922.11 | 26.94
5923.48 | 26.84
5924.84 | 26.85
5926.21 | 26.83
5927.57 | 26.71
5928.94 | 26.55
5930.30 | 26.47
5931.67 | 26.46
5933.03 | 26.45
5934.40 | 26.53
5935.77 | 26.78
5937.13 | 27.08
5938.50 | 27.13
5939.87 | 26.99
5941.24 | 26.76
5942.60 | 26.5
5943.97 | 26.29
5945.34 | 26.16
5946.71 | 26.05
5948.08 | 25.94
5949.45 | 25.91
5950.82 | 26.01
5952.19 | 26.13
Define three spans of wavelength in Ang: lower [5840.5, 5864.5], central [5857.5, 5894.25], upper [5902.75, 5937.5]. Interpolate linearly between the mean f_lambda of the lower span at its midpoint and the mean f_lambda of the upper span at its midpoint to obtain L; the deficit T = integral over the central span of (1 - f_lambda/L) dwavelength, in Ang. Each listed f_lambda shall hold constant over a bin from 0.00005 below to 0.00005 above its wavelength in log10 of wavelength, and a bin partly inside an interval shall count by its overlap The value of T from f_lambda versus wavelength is 0.25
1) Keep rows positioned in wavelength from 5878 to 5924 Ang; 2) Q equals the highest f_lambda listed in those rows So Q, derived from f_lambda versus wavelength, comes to 27.21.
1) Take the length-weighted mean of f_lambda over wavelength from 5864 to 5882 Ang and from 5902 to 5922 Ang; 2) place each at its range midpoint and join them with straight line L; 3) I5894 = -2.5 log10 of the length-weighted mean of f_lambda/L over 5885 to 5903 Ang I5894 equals 0.06 mag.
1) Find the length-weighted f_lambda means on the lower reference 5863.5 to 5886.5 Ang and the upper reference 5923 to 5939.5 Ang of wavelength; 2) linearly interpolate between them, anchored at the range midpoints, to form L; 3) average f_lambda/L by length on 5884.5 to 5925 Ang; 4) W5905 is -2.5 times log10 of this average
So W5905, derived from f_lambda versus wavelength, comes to 0.02 mag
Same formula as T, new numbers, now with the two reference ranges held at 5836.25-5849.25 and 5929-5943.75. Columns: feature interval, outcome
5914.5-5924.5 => -0.11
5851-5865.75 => 0.07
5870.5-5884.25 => -0.11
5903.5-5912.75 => -0.07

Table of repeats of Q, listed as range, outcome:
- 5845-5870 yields 28.2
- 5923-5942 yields 27.13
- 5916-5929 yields 27.14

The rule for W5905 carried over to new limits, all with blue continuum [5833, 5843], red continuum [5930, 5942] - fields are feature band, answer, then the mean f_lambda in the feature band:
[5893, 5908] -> 0.02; 26.4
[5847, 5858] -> 0.01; 26.6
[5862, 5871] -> -0.03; 27.6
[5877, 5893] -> 0.03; 26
